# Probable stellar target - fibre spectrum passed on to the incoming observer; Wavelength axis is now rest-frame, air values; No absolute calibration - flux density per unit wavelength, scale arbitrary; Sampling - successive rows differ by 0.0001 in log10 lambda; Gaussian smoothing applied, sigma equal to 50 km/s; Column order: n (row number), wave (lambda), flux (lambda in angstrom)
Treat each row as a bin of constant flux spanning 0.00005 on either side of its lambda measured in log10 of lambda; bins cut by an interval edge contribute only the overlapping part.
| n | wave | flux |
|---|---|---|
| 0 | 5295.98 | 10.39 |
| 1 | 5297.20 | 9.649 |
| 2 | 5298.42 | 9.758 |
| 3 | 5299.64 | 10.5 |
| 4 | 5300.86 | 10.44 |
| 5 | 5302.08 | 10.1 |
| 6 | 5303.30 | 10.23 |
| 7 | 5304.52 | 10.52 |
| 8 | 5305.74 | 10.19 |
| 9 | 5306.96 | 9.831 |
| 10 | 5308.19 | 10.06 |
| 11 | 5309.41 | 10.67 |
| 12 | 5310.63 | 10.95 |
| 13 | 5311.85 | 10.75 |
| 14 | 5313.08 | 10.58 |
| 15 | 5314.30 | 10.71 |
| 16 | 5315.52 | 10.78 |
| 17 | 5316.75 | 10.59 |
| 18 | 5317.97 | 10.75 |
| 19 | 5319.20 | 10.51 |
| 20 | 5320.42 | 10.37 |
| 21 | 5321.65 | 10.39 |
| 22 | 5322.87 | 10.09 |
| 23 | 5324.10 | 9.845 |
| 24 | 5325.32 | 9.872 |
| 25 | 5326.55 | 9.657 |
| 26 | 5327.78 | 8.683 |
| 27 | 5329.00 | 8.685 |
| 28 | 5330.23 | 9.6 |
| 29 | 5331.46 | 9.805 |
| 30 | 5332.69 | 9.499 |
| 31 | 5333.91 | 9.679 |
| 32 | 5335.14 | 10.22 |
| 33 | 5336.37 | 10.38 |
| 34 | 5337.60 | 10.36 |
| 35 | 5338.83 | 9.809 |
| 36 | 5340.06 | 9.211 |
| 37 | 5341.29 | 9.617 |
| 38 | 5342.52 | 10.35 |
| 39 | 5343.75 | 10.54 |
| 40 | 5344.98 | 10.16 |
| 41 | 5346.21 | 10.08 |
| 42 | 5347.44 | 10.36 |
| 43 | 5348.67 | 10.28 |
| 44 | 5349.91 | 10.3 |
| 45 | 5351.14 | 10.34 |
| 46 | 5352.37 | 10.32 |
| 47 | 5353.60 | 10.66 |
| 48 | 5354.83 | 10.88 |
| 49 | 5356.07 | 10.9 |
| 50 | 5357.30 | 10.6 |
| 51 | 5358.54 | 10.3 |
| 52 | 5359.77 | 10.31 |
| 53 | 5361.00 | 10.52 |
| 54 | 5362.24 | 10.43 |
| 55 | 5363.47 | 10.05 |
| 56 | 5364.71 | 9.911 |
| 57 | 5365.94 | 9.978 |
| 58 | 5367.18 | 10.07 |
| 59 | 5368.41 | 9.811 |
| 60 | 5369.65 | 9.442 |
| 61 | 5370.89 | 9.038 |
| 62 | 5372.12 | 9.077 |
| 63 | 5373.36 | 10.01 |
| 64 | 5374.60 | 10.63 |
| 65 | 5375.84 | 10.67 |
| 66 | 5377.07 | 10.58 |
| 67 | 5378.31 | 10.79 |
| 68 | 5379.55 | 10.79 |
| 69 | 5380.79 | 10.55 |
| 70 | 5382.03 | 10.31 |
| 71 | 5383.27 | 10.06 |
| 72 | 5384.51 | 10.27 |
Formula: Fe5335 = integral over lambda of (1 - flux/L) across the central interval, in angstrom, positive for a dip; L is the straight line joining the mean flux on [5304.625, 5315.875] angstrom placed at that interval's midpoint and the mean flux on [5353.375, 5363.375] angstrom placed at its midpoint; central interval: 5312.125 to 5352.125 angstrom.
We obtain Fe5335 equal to 1.70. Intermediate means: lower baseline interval 10.5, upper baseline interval 10.5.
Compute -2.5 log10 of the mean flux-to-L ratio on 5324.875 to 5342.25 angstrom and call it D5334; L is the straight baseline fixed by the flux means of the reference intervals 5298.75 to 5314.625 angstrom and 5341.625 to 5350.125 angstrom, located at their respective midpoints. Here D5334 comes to 0.07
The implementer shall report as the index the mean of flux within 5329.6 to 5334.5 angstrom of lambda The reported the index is 9.64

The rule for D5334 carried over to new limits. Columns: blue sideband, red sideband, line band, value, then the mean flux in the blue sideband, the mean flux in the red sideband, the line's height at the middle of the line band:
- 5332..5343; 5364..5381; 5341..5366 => -0.039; 9.9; 10.1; 9.98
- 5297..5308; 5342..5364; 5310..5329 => -0.002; 10.1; 10.4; 10.2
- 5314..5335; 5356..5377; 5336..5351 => -0.010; 9.97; 10.1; 10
